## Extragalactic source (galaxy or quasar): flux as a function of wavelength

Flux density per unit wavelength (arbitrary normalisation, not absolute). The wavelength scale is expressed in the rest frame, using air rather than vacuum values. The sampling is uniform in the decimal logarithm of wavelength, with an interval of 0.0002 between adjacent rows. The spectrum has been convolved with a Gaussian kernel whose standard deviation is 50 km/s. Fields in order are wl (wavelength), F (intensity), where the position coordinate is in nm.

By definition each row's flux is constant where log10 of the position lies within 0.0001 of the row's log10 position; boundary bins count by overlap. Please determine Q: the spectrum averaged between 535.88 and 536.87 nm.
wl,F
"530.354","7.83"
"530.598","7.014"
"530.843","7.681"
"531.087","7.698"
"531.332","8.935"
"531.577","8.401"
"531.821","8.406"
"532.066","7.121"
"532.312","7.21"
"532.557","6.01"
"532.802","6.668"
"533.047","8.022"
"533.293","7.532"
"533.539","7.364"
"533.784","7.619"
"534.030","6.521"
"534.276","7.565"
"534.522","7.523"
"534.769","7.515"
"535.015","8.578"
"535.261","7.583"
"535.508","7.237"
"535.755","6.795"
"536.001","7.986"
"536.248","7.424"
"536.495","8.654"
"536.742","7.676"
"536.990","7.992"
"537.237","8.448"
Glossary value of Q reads 7.93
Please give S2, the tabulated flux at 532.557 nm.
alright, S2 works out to 6.01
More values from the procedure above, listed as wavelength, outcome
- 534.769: 7.515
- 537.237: 8.448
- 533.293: 7.532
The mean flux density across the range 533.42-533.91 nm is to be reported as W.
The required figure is 7.5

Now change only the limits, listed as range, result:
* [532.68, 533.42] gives 7.4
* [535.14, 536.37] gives 7.4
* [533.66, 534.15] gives 7.08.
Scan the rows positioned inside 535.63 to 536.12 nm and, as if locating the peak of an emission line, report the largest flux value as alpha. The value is 7.986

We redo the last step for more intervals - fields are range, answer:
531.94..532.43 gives 7.21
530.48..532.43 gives 8.935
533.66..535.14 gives 8.578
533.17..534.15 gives 7.619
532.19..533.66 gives 8.022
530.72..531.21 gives 7.698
